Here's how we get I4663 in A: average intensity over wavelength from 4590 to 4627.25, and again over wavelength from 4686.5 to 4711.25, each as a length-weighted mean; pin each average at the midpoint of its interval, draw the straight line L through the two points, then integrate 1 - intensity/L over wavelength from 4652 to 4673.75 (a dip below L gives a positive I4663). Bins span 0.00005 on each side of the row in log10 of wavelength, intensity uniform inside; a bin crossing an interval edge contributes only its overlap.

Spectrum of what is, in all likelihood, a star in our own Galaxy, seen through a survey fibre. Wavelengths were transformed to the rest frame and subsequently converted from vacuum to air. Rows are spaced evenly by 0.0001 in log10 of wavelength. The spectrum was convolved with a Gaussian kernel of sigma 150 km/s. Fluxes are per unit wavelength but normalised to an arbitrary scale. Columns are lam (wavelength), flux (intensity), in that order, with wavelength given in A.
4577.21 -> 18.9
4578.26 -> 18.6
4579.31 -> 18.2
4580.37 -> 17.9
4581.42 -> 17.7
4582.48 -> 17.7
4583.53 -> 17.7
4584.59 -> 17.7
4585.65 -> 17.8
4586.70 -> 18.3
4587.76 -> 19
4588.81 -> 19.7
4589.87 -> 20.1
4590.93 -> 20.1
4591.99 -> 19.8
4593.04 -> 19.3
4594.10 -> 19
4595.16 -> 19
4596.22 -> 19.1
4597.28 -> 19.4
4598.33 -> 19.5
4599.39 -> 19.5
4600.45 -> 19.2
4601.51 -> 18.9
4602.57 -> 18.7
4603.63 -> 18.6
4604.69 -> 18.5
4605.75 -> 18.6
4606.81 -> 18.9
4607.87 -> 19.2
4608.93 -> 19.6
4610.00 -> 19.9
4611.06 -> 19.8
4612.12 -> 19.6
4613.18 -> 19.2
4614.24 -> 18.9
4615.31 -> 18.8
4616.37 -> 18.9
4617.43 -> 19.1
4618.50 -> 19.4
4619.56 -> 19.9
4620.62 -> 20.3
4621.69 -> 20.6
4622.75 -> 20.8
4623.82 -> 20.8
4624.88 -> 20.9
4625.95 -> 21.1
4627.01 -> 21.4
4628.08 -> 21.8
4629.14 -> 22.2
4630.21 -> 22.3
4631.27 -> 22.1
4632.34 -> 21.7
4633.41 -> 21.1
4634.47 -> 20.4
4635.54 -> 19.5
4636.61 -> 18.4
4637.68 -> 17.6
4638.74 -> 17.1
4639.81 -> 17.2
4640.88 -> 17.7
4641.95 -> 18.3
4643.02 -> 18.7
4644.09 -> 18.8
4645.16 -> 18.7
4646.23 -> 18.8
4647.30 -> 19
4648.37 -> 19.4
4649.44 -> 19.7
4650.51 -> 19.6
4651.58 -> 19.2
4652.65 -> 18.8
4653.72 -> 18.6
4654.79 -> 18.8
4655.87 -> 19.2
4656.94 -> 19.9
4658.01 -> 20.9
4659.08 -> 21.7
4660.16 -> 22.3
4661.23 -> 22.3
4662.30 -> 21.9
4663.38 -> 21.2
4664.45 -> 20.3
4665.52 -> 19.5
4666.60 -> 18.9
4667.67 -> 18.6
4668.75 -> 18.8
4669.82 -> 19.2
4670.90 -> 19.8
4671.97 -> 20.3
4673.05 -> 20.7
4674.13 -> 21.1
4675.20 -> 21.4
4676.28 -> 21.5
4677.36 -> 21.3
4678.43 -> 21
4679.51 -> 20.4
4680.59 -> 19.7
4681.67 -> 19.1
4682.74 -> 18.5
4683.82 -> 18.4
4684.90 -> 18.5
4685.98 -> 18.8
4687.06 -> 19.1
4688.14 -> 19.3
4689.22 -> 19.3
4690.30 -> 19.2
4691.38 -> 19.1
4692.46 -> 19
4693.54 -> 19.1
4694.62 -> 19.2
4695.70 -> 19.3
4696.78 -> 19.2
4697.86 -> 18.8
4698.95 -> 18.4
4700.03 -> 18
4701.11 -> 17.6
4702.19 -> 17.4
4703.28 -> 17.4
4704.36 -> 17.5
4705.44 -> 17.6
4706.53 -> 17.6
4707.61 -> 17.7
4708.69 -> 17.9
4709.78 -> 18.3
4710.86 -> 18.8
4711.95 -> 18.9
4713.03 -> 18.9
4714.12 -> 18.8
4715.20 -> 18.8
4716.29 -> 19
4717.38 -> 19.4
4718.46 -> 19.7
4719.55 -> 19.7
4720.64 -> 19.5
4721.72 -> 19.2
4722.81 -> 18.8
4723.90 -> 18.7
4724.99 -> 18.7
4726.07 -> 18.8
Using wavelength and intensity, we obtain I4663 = -1.4 A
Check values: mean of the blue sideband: 19.5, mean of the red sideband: 18.5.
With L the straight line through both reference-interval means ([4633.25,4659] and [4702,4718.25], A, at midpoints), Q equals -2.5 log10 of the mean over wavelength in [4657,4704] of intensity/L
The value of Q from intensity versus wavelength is -0.06 mag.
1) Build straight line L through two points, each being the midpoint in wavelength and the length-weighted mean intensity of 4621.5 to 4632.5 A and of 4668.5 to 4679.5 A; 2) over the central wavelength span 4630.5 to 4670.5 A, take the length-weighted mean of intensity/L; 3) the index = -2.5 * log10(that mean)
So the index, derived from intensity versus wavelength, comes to 0.08 mag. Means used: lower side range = 21.5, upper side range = 20.6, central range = 19.6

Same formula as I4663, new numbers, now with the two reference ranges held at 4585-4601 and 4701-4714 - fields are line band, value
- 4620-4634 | -1.8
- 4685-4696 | -0.6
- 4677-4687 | -0.7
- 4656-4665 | -1.3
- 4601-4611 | 0.0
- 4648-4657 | -0.3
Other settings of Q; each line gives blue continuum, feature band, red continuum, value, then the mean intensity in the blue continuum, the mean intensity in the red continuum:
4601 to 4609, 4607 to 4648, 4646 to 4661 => -0.02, 18.8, 19.8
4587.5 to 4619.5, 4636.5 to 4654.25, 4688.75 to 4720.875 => 0.02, 19.3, 18.6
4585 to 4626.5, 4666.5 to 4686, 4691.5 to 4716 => -0.07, 19.4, 18.4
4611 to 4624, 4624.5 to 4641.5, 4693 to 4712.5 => -0.04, 19.7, 18.3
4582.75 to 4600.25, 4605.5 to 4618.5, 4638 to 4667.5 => 0.00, 19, 19.5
